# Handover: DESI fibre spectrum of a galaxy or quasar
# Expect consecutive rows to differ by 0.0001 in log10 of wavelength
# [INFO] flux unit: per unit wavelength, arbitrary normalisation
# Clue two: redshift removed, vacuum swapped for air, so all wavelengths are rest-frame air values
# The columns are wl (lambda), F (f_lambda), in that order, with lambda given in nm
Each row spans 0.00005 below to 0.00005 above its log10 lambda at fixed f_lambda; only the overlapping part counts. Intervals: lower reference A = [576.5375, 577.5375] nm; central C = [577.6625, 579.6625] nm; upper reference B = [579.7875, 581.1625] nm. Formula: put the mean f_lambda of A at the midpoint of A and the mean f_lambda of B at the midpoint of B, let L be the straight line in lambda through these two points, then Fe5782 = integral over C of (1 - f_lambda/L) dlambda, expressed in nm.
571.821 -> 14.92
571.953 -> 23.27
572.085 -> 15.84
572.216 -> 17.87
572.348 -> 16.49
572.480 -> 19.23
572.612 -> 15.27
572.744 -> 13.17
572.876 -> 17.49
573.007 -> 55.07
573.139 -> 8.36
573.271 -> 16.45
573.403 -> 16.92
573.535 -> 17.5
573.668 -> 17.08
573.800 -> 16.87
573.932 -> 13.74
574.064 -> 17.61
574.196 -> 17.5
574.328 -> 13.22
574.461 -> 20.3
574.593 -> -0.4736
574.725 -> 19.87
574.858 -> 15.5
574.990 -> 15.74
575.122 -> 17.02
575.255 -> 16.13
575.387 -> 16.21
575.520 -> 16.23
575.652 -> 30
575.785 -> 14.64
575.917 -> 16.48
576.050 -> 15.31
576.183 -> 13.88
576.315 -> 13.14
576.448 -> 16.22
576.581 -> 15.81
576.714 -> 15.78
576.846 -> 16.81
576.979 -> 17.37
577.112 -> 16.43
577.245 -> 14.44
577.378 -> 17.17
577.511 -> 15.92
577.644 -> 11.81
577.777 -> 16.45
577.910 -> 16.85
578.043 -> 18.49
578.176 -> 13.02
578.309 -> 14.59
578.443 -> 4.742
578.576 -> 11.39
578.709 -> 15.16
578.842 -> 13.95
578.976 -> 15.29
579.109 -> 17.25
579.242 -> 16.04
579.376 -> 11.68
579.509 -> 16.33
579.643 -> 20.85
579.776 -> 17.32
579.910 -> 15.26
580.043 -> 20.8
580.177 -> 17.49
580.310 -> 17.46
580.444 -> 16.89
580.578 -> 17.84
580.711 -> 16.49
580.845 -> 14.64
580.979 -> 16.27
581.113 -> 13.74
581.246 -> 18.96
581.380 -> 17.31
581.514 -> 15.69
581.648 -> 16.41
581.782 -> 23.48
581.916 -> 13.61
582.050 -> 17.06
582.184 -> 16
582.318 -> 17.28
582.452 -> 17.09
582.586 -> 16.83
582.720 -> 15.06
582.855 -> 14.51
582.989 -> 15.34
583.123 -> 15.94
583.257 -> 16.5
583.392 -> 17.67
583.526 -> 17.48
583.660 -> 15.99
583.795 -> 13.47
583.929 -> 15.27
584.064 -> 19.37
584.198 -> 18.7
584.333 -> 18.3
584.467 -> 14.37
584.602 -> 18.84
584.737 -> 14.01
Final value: 0.23 nm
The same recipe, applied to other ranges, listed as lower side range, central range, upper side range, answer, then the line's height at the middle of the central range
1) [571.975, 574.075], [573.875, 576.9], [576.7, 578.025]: 0.21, 17.2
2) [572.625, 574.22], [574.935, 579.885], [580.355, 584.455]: 0.60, 17.9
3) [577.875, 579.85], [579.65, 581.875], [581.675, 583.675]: -0.22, 15.7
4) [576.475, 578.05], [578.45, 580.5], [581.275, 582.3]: 0.09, 16.6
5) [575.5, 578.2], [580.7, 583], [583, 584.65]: 0.03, 16.6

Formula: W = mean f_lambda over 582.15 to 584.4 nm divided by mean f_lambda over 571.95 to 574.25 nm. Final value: 0.9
